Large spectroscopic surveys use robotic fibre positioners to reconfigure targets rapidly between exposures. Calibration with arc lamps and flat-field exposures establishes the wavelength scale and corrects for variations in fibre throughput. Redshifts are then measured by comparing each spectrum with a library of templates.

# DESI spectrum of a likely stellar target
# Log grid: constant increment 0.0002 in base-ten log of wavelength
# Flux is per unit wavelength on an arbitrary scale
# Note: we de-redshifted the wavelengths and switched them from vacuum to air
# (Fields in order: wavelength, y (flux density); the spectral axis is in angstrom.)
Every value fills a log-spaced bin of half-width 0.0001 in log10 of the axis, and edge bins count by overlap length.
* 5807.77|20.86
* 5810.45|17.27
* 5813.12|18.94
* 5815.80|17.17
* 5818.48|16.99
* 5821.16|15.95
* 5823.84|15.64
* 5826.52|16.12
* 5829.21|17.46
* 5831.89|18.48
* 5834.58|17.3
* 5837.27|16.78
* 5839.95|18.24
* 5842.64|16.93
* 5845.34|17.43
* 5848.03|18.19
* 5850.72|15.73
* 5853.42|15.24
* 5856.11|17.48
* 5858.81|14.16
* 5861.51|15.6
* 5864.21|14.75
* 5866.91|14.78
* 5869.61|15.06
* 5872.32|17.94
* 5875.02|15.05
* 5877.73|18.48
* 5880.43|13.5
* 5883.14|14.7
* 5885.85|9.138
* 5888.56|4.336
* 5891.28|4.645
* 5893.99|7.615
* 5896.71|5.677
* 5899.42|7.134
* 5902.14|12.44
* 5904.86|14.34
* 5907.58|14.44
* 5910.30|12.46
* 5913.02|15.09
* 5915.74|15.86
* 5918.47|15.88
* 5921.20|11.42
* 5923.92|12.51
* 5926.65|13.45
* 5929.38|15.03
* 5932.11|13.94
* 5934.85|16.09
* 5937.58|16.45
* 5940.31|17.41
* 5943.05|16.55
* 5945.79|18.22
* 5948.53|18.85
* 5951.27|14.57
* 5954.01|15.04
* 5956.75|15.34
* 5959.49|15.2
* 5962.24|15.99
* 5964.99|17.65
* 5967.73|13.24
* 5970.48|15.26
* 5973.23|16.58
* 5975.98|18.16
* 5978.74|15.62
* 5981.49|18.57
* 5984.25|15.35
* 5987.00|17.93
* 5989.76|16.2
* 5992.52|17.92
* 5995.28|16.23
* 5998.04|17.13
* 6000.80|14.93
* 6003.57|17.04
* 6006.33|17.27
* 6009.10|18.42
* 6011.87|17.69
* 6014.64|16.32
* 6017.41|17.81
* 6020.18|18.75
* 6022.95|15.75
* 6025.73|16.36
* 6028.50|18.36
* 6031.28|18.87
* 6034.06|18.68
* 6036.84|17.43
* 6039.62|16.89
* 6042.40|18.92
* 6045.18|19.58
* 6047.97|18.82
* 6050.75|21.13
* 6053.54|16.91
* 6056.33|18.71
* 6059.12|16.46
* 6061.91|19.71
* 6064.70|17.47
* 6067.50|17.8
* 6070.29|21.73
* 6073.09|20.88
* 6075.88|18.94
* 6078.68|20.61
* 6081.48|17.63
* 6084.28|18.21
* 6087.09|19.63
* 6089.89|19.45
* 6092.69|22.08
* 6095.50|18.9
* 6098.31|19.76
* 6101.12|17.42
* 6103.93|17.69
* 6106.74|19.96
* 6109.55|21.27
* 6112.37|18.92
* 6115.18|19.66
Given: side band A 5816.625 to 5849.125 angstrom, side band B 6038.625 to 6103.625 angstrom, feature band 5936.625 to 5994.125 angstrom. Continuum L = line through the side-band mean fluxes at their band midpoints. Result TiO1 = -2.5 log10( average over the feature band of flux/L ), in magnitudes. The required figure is 0.11 mag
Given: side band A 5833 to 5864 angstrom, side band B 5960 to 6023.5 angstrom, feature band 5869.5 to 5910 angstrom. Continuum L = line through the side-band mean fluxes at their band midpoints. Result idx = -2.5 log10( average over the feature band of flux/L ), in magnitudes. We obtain 0.40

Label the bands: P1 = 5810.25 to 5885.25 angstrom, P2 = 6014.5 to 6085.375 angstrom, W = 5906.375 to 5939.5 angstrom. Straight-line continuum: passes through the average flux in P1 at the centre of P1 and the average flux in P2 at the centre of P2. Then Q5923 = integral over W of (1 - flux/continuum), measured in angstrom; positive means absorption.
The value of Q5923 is 5.26 angstrom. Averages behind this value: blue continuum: 16.4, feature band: 14.4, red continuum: 18.5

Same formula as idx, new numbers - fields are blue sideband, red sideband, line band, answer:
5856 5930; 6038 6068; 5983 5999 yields -0.035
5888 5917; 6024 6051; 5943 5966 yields -0.206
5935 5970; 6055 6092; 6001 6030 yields 0.025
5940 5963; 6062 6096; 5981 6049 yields 0.026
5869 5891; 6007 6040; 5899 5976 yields -0.010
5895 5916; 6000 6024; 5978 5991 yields -0.065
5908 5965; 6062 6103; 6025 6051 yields -0.021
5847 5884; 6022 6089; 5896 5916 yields 0.320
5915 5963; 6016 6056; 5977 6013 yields 0.004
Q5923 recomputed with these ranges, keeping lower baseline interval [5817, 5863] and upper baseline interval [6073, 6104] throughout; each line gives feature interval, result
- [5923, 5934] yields 2.3 angstrom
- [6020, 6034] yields 0.8 angstrom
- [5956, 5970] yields 1.9 angstrom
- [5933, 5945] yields 0.8 angstrom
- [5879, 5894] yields 7.0 angstrom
